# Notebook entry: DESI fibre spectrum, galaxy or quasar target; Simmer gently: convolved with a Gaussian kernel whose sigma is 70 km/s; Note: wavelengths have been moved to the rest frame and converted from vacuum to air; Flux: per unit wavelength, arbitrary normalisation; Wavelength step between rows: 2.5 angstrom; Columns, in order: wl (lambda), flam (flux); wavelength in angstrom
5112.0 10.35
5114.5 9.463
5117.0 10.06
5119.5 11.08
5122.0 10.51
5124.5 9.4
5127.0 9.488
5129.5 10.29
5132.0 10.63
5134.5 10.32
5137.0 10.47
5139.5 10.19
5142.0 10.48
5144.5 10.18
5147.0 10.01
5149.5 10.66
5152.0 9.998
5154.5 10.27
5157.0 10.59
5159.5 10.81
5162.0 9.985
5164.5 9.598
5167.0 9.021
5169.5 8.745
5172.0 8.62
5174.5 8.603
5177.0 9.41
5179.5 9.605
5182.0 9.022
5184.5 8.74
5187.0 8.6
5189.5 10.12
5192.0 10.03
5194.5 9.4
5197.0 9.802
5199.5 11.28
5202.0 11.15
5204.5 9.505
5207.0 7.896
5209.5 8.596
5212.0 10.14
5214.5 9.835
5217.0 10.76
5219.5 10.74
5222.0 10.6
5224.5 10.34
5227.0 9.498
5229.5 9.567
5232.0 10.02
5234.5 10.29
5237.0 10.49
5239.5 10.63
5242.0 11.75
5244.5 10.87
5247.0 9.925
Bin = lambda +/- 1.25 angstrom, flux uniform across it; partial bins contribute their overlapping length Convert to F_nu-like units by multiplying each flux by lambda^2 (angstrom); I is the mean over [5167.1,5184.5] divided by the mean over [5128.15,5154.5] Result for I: 0.9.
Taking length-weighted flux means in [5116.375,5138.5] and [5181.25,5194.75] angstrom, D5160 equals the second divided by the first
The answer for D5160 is 0.91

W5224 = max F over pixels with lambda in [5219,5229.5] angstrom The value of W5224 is 10.74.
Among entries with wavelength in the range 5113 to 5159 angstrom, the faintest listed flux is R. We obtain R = 9.4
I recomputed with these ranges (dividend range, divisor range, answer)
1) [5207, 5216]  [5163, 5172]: 1.05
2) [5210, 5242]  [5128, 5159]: 1.02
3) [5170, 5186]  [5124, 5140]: 0.90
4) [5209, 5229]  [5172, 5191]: 1.12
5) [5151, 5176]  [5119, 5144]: 0.95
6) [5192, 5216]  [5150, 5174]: 1.02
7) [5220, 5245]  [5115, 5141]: 1.06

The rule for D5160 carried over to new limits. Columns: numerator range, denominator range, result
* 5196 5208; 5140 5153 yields 0.97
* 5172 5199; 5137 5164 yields 0.91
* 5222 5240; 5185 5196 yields 1.07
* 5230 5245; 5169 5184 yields 1.18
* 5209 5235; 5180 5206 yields 1.03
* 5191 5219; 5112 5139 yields 0.97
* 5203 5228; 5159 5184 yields 1.06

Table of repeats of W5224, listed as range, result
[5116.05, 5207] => 11.28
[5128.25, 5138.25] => 10.63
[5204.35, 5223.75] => 10.76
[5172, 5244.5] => 11.75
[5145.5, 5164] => 10.81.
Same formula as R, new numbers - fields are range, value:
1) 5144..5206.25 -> 8.6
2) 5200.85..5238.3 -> 7.896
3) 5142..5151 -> 10.01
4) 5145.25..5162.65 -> 9.985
